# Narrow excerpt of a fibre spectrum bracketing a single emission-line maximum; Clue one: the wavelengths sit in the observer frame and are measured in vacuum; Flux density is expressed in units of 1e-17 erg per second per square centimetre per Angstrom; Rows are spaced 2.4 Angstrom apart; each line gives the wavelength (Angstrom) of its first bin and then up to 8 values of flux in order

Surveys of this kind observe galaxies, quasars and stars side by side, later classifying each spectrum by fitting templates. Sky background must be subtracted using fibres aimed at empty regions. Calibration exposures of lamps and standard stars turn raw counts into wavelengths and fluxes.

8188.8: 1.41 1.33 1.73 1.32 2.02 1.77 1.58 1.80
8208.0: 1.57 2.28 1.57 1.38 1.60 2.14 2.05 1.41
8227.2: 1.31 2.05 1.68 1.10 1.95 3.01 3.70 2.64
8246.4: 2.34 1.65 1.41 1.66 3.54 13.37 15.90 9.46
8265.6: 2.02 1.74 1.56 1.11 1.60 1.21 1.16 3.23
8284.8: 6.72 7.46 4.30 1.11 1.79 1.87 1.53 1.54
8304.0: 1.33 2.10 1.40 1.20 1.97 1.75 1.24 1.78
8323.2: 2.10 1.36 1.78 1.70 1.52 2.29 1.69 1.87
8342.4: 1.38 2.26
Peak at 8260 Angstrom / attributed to H-alpha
